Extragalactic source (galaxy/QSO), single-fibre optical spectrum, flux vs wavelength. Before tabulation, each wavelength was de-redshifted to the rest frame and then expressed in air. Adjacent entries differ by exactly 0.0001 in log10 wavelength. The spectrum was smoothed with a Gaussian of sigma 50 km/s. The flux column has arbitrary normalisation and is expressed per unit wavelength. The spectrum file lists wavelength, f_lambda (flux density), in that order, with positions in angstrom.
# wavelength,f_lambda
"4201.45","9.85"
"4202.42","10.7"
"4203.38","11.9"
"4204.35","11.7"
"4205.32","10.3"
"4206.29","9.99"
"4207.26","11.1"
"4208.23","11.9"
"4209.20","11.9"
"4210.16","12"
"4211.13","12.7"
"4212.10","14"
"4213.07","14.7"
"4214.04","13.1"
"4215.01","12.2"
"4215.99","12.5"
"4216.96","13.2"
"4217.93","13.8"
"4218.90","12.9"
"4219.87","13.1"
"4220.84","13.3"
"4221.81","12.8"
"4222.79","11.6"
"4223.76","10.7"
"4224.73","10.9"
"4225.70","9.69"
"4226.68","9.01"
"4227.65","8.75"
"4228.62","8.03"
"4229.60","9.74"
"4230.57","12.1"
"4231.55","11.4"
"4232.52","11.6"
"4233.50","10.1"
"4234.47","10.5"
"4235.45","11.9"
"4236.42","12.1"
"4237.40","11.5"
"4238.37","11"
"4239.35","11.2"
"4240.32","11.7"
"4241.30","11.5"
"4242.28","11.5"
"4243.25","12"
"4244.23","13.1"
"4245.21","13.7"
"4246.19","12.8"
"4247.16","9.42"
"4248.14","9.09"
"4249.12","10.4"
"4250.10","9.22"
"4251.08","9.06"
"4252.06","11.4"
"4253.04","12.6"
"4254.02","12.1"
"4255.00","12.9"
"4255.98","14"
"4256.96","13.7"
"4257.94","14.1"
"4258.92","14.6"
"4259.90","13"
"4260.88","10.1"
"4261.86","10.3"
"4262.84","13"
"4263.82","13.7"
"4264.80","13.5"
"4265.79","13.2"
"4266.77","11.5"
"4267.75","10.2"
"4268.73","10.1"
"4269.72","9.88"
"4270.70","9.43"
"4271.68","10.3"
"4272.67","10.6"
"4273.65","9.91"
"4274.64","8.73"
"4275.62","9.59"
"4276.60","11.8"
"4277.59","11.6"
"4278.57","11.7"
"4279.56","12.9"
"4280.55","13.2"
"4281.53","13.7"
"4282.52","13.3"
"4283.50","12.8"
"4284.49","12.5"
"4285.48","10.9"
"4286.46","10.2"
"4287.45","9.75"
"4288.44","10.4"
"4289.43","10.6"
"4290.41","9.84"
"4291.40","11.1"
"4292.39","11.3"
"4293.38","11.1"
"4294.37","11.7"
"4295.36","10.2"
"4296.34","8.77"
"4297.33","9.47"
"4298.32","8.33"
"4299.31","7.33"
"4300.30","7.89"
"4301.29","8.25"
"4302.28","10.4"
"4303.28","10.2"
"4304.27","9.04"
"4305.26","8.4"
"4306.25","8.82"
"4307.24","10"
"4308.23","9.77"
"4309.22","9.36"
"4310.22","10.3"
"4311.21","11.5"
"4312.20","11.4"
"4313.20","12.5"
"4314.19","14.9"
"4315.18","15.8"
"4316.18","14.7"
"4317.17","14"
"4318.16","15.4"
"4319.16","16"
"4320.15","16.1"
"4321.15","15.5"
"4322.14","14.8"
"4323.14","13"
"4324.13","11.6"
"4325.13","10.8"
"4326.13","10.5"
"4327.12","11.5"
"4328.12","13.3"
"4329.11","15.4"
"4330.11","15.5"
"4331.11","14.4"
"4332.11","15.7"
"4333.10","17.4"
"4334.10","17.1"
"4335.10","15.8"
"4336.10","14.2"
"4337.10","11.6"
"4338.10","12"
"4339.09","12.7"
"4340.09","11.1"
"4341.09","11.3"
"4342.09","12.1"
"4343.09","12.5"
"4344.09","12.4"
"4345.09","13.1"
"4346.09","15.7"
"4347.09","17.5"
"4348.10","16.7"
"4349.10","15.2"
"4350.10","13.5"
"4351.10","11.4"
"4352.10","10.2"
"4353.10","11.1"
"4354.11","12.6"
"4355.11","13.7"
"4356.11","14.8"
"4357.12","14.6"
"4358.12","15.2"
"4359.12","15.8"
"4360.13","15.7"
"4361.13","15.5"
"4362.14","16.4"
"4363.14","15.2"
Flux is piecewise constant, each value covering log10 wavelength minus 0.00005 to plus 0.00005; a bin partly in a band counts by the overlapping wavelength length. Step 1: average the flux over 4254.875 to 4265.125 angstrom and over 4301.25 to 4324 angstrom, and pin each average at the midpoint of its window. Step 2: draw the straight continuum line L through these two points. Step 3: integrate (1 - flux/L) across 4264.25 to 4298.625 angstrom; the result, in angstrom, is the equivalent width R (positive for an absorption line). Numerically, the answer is 4.6 angstrom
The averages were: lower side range 13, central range 11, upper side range 12.3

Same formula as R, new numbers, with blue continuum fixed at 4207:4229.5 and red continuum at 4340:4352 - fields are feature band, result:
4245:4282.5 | 2.5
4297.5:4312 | 4.1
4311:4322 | -1.1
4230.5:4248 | 0.9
